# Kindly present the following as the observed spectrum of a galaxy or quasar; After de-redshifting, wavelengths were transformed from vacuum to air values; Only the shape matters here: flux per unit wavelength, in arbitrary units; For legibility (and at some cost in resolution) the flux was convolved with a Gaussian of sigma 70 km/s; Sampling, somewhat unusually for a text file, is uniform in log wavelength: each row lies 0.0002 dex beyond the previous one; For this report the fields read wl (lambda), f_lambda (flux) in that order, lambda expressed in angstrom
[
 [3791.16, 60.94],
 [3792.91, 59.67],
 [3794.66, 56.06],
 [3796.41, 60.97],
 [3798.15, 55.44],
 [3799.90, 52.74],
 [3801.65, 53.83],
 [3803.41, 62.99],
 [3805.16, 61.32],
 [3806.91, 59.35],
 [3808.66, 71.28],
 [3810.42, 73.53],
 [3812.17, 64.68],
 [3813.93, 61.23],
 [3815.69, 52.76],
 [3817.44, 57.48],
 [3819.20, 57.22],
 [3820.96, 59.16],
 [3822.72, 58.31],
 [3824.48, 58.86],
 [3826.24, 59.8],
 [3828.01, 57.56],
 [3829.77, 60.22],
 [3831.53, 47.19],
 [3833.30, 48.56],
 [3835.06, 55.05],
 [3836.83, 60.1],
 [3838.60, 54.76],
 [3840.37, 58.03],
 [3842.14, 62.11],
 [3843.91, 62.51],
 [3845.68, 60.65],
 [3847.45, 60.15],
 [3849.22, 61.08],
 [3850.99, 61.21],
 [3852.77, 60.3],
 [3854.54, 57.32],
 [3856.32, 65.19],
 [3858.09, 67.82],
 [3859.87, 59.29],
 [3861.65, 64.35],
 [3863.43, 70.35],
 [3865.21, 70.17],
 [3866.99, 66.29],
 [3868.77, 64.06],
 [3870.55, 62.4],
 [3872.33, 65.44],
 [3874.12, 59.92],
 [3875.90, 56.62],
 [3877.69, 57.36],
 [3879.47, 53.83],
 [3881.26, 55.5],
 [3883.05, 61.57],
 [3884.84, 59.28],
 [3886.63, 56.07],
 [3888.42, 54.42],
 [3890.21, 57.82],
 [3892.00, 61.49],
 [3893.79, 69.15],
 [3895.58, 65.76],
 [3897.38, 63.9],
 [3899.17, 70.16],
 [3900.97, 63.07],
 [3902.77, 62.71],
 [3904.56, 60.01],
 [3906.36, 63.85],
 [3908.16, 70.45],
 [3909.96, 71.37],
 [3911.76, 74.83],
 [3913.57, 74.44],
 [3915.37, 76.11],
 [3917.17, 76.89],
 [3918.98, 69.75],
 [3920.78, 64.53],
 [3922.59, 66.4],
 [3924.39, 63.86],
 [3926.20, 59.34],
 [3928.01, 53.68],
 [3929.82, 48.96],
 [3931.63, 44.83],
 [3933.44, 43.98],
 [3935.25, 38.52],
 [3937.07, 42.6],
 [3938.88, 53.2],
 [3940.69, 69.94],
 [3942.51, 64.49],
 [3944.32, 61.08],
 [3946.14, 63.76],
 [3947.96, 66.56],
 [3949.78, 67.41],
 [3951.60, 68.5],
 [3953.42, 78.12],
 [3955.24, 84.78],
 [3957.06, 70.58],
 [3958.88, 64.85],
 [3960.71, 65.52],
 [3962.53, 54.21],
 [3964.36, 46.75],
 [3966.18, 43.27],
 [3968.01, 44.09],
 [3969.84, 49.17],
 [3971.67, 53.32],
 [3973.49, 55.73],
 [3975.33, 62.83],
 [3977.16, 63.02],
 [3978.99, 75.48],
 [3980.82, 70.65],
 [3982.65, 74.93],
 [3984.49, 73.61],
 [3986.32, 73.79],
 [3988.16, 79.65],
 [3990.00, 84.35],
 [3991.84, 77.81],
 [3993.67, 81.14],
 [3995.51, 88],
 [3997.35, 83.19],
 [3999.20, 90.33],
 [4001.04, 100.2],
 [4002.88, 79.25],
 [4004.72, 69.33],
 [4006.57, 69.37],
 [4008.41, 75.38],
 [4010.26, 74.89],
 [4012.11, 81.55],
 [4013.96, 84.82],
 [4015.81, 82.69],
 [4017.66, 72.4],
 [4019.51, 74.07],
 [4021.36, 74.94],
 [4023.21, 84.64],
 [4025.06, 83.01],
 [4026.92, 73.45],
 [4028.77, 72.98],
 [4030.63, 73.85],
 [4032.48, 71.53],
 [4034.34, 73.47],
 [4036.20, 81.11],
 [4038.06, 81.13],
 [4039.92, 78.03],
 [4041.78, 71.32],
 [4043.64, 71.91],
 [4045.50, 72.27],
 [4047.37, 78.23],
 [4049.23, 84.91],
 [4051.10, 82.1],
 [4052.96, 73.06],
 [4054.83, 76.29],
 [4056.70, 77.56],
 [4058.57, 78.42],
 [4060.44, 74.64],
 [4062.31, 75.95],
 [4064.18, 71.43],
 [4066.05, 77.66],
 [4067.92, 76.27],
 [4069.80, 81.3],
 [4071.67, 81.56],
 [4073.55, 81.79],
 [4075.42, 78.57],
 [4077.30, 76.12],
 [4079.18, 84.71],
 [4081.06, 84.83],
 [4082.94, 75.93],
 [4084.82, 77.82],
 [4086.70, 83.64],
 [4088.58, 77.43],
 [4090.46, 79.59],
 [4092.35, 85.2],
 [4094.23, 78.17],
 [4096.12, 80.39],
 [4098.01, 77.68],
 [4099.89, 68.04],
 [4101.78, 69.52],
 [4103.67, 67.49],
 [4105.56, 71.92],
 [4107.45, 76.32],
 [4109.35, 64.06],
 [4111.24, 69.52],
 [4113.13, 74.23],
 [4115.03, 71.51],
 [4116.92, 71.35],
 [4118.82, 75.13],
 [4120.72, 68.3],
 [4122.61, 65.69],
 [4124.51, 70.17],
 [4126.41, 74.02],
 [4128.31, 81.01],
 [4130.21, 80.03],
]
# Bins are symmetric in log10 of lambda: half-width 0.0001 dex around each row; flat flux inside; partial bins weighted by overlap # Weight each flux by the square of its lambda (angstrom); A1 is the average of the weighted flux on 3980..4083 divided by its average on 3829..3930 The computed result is 1.4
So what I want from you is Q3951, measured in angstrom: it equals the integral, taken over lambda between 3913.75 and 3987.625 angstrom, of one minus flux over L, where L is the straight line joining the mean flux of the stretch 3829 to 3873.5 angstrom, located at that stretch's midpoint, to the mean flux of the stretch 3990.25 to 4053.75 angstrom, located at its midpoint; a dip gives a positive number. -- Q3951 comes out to 9.6 angstrom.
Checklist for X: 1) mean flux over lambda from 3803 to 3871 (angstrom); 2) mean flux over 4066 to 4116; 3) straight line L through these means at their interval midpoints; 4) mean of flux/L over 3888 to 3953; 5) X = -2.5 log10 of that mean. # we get 0.06 mag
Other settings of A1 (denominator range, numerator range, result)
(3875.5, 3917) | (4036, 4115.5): 1.31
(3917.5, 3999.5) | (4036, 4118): 1.26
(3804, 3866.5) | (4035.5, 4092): 1.45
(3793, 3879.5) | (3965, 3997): 1.21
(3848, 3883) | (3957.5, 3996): 1.12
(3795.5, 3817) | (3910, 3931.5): 1.15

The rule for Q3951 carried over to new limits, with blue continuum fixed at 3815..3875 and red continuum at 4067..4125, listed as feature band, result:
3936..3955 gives 0.7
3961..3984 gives 3.3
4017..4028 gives -0.9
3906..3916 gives -1.2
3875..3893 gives 1.5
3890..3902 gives -0.3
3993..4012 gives -3.1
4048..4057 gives -0.7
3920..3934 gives 2.0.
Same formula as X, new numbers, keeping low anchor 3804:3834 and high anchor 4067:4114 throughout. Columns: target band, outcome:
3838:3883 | 0.01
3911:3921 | -0.12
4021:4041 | -0.06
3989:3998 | -0.17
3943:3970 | 0.10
